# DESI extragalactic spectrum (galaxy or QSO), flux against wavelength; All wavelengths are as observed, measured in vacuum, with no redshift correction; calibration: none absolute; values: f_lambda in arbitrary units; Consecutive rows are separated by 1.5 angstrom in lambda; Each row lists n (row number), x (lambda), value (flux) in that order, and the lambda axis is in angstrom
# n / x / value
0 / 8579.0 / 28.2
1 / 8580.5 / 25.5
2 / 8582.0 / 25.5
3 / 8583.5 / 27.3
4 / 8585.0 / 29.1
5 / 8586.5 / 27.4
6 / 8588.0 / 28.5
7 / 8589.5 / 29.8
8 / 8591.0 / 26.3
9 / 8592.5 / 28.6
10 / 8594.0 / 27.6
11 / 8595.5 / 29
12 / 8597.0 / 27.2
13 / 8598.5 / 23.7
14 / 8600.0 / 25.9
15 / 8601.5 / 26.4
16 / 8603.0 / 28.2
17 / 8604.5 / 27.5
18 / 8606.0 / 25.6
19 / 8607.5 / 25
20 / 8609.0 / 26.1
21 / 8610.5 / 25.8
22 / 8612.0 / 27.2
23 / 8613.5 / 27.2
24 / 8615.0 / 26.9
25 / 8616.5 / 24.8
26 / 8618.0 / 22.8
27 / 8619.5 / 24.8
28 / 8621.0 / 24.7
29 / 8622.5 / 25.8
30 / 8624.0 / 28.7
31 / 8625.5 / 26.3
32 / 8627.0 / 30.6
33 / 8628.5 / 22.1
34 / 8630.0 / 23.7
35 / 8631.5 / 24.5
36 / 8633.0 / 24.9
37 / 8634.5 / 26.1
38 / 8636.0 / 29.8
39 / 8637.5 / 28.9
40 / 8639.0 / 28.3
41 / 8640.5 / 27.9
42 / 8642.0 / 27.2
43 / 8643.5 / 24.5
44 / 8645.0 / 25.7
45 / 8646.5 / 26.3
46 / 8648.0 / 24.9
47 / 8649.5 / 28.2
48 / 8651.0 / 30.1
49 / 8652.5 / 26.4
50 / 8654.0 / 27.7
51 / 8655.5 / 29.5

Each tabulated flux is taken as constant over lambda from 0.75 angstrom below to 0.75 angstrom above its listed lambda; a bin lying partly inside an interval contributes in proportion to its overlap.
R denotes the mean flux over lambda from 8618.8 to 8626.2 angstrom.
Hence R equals 26.1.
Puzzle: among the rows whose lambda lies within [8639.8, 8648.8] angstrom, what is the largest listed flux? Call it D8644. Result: 27.9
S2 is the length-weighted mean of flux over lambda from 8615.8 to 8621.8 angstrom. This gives 24.3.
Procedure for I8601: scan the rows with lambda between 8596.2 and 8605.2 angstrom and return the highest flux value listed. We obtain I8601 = 28.2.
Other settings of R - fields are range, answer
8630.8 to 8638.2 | 26.8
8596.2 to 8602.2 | 25.8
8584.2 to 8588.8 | 28.3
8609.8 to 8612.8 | 26.5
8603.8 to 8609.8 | 26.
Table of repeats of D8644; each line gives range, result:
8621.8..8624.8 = 28.7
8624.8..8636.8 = 30.6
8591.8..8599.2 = 29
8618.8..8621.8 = 24.8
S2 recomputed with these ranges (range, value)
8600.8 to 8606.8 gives 26.9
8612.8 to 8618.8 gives 25.4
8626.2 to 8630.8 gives 25.5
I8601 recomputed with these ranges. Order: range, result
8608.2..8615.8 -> 27.2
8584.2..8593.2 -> 29.8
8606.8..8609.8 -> 26.1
